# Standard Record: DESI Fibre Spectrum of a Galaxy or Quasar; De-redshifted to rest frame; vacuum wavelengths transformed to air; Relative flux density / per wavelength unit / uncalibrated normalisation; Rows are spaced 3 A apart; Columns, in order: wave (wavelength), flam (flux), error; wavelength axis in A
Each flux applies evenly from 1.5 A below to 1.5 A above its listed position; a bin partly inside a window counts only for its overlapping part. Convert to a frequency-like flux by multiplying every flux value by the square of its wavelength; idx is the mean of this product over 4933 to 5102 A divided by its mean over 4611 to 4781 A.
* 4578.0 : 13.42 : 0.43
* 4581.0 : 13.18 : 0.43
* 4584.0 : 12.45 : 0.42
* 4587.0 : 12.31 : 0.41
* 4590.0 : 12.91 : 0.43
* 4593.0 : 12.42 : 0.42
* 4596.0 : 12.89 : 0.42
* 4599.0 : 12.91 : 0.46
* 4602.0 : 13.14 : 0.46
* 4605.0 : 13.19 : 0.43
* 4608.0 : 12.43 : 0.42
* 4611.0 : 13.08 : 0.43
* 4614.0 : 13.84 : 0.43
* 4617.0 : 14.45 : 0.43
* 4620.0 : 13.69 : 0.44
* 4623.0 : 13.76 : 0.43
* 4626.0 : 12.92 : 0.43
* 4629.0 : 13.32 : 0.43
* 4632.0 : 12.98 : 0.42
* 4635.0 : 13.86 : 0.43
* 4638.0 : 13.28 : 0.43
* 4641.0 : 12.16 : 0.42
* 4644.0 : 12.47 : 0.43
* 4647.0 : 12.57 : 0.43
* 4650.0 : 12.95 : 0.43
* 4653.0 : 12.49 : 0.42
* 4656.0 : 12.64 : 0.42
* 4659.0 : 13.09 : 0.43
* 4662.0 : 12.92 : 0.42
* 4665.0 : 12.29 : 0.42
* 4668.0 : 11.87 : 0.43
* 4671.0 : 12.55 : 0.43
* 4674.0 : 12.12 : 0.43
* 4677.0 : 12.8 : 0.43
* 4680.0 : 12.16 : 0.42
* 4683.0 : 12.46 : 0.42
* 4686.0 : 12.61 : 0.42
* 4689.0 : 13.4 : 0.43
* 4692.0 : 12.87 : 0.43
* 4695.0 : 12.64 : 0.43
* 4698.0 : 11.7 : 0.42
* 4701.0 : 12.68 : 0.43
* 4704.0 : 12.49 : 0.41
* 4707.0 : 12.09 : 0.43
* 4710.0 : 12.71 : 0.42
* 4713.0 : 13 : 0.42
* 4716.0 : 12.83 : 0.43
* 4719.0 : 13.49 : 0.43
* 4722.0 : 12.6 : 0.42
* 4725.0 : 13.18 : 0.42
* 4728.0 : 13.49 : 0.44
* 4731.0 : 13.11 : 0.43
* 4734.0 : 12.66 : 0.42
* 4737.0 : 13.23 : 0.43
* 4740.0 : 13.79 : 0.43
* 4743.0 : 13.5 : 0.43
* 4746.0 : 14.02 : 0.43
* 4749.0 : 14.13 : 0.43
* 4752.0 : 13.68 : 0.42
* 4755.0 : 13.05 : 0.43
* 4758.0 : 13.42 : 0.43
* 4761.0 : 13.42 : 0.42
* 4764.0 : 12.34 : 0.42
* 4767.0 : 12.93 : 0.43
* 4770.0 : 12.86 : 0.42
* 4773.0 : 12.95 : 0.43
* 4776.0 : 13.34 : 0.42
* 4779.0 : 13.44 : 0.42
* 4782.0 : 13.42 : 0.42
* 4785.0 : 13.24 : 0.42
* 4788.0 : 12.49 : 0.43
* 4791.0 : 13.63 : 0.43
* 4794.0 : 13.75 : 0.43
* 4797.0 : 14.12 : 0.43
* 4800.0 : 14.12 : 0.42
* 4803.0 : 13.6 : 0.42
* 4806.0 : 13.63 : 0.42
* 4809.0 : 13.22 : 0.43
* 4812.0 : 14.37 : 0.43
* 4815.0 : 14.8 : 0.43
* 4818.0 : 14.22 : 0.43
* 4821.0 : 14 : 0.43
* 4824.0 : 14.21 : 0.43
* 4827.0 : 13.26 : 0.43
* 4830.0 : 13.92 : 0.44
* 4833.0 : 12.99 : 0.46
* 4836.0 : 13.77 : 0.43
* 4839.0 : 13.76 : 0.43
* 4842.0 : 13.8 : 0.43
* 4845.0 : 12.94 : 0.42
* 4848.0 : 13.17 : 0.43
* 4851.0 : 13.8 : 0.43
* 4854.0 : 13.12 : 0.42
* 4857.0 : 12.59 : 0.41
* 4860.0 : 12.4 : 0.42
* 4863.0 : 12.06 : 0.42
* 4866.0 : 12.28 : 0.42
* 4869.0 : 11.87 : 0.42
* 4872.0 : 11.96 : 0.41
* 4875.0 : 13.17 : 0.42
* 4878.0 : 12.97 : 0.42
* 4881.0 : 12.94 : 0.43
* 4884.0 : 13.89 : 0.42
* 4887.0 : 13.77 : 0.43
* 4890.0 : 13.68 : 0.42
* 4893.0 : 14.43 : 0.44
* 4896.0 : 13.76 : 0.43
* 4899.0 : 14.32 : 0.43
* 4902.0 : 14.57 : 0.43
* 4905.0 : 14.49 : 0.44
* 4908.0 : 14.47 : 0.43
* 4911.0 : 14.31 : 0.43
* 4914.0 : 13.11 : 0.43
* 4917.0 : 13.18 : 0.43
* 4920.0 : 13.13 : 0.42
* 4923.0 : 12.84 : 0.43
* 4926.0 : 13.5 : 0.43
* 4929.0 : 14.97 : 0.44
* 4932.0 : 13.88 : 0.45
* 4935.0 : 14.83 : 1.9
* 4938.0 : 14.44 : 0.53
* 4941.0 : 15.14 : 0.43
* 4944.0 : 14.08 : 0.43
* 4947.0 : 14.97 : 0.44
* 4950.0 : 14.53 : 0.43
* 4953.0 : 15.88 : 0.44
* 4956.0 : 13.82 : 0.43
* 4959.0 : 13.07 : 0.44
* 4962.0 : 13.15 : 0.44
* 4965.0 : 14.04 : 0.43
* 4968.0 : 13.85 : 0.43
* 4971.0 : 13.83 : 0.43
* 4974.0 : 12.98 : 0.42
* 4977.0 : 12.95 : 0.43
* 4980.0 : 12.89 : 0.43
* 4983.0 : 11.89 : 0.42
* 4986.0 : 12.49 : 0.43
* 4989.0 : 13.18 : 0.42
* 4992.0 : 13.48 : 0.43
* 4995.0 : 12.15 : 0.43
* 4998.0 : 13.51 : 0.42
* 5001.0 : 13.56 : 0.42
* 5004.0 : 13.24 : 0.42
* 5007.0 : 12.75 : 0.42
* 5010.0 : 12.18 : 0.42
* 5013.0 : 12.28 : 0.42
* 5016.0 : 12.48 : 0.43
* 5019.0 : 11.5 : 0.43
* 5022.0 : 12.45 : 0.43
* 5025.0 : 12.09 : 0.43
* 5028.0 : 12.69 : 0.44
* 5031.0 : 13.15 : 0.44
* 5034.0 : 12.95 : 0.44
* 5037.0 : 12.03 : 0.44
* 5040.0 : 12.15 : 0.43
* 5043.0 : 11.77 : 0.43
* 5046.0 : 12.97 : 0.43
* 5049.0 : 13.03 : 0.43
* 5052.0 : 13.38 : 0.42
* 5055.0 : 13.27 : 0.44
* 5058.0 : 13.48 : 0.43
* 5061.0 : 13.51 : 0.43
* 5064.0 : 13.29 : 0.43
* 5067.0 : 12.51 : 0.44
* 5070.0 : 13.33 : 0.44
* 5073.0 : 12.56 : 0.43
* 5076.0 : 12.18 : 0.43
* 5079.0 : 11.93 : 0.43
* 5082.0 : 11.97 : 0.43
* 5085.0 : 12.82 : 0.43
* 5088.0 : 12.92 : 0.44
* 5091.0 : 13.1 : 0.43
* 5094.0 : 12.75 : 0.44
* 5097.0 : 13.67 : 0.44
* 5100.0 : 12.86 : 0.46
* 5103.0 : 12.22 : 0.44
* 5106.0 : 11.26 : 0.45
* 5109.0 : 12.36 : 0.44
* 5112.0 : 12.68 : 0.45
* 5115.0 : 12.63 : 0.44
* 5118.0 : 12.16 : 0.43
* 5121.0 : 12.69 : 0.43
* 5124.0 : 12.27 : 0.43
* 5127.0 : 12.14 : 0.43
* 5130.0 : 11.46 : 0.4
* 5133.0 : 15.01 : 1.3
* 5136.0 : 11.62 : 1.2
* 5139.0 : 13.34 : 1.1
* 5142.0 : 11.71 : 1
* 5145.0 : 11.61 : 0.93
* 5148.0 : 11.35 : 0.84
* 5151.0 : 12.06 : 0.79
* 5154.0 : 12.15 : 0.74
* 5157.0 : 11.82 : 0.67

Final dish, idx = 1.15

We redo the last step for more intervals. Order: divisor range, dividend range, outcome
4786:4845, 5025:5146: 1.02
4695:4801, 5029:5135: 1.10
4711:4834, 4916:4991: 1.10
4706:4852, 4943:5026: 1.07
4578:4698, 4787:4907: 1.15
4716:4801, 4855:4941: 1.08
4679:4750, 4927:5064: 1.15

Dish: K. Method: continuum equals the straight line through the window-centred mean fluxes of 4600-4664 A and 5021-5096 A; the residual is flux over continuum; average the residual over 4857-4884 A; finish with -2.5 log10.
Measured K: 0.03 mag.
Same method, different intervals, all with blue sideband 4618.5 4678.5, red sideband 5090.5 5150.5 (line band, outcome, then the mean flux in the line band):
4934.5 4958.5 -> -0.16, 14.6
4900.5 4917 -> -0.12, 14.1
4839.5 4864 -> -0.03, 13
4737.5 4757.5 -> -0.07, 13.7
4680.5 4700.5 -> 0.02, 12.6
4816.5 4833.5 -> -0.09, 13.8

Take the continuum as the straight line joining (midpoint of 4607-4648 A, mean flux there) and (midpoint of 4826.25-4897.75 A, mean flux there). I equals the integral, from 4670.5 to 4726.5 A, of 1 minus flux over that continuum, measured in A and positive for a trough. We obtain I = 2.3 A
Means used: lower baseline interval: 13.2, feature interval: 12.7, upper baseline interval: 13.2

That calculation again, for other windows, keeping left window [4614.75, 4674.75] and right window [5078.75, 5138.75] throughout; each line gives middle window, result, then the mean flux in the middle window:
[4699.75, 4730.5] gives 0.0 A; 12.9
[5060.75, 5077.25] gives -0.4 A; 12.9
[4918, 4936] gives -1.6 A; 13.8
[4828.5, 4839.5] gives -0.7 A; 13.6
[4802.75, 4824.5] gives -2.1 A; 14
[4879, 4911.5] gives -3.3 A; 14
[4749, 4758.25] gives -0.5 A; 13.5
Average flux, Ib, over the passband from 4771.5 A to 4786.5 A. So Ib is 13.3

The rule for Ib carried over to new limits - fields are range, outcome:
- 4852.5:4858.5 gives 12.9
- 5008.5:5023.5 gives 12.2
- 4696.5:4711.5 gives 12.3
